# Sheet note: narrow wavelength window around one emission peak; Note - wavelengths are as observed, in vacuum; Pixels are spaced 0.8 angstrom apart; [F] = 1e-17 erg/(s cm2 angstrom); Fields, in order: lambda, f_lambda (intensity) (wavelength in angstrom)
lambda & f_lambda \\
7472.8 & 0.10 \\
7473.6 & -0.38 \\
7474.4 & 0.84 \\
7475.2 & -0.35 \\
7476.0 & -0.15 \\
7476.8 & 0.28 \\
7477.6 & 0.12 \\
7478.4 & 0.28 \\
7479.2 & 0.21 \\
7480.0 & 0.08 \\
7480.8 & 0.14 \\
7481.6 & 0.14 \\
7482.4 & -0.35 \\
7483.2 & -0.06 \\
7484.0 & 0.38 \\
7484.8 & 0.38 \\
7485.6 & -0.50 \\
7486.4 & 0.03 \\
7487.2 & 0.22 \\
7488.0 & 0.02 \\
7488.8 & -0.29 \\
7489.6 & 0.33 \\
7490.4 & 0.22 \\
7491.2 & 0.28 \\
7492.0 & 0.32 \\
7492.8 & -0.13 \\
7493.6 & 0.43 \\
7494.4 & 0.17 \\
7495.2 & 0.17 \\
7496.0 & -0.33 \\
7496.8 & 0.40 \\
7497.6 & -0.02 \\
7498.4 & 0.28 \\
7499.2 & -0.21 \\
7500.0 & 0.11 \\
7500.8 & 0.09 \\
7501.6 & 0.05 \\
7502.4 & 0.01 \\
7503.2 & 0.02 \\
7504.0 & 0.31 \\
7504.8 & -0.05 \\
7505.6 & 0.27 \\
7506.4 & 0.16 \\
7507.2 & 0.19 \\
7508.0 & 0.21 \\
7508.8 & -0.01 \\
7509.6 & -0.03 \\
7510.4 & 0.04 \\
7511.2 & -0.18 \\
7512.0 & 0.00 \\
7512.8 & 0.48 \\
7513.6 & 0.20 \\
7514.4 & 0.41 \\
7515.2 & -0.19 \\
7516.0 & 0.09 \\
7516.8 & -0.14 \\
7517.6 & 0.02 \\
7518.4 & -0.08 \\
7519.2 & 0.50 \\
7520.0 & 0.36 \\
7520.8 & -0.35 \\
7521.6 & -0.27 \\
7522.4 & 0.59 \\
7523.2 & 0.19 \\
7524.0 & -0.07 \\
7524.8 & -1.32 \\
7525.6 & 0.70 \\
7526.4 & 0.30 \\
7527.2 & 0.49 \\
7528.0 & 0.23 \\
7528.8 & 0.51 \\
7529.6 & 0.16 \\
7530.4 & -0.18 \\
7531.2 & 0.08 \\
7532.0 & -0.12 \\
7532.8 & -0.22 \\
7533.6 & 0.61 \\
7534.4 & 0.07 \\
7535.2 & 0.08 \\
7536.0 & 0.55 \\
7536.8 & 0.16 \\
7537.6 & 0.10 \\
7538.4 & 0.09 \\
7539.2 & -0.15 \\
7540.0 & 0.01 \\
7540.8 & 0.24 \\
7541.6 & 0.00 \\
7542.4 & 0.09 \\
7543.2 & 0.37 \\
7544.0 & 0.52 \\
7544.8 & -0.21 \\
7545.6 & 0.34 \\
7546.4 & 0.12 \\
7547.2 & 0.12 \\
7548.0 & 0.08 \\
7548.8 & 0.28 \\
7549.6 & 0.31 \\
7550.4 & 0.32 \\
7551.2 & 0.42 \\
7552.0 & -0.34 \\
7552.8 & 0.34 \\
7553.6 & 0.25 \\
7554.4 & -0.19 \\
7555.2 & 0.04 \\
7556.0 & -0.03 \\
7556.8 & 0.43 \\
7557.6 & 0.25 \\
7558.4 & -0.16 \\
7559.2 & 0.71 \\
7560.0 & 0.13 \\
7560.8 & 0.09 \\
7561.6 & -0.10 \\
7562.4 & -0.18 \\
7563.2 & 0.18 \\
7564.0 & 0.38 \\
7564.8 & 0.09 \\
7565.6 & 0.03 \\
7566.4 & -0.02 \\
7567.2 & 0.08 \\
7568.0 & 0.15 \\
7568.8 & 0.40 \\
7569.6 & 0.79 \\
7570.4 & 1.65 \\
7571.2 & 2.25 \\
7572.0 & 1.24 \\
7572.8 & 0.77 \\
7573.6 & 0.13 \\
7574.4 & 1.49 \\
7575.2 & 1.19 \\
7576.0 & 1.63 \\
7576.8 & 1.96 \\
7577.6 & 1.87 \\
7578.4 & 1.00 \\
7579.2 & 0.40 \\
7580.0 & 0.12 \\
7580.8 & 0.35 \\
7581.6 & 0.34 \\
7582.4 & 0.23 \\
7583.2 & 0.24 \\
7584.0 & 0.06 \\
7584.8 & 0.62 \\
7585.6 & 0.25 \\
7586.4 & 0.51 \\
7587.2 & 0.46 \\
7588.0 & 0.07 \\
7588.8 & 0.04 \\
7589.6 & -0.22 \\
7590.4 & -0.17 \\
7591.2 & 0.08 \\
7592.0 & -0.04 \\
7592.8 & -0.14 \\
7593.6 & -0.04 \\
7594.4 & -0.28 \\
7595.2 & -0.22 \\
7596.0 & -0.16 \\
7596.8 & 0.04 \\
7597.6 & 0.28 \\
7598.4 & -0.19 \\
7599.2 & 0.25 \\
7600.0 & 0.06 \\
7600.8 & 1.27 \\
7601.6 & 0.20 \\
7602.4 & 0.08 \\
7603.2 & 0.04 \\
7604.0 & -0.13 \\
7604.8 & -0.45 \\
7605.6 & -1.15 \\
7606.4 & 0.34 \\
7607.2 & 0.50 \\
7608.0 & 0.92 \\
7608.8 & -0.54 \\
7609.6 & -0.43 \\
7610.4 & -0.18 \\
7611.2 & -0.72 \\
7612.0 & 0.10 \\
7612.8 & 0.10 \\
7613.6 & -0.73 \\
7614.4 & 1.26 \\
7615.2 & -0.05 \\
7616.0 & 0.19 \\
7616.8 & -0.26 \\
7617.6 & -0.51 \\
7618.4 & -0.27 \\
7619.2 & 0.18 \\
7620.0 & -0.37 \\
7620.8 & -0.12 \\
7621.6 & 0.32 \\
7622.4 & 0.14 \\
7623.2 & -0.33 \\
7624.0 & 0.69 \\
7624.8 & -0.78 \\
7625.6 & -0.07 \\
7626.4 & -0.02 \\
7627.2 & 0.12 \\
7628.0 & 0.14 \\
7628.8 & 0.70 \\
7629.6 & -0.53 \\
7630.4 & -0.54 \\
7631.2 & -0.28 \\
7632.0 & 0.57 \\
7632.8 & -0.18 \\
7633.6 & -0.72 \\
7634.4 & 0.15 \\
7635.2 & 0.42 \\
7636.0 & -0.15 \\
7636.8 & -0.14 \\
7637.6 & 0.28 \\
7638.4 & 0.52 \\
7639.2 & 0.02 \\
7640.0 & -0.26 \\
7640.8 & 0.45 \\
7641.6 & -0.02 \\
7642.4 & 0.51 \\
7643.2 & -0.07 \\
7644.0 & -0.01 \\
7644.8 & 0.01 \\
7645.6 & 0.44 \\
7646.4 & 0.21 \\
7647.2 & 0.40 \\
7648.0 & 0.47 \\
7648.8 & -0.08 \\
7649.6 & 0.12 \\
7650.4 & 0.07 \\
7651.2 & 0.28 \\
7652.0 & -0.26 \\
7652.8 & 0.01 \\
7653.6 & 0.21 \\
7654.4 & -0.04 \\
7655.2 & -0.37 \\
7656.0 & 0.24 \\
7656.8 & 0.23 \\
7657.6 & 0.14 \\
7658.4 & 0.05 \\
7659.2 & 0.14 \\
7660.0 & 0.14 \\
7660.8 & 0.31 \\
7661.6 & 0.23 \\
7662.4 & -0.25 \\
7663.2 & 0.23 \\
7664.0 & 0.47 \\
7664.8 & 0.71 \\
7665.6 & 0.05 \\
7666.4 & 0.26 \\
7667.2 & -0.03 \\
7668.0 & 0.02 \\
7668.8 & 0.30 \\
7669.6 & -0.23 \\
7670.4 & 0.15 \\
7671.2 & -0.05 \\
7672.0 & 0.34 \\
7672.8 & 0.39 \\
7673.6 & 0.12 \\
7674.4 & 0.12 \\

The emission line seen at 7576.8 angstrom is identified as [O II]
